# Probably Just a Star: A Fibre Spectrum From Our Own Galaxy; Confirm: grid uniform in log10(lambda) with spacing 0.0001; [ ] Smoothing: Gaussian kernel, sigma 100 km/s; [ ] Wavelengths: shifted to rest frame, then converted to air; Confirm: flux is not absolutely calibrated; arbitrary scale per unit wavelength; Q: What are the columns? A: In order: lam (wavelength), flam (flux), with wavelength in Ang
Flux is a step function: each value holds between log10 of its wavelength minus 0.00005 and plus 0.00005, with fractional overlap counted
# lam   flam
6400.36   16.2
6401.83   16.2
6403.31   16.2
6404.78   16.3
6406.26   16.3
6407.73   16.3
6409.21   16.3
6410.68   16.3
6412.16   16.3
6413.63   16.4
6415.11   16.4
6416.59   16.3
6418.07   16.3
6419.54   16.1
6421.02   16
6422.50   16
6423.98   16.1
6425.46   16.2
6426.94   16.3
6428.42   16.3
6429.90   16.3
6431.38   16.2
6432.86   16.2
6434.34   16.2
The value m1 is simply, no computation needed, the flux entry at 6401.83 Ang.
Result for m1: 16.2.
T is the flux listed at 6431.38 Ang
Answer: 16.2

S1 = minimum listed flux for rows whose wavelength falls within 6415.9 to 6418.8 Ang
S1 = 16.3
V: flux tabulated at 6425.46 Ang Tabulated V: 16.2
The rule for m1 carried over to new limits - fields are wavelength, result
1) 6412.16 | 16.3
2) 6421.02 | 16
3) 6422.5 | 16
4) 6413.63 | 16.4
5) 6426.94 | 16.3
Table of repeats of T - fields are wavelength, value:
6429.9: 16.3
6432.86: 16.2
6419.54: 16.1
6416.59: 16.3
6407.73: 16.3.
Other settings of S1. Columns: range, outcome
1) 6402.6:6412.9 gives 16.2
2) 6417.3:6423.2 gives 16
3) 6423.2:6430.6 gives 16.1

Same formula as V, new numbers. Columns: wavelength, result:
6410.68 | 16.3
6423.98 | 16.1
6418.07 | 16.3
